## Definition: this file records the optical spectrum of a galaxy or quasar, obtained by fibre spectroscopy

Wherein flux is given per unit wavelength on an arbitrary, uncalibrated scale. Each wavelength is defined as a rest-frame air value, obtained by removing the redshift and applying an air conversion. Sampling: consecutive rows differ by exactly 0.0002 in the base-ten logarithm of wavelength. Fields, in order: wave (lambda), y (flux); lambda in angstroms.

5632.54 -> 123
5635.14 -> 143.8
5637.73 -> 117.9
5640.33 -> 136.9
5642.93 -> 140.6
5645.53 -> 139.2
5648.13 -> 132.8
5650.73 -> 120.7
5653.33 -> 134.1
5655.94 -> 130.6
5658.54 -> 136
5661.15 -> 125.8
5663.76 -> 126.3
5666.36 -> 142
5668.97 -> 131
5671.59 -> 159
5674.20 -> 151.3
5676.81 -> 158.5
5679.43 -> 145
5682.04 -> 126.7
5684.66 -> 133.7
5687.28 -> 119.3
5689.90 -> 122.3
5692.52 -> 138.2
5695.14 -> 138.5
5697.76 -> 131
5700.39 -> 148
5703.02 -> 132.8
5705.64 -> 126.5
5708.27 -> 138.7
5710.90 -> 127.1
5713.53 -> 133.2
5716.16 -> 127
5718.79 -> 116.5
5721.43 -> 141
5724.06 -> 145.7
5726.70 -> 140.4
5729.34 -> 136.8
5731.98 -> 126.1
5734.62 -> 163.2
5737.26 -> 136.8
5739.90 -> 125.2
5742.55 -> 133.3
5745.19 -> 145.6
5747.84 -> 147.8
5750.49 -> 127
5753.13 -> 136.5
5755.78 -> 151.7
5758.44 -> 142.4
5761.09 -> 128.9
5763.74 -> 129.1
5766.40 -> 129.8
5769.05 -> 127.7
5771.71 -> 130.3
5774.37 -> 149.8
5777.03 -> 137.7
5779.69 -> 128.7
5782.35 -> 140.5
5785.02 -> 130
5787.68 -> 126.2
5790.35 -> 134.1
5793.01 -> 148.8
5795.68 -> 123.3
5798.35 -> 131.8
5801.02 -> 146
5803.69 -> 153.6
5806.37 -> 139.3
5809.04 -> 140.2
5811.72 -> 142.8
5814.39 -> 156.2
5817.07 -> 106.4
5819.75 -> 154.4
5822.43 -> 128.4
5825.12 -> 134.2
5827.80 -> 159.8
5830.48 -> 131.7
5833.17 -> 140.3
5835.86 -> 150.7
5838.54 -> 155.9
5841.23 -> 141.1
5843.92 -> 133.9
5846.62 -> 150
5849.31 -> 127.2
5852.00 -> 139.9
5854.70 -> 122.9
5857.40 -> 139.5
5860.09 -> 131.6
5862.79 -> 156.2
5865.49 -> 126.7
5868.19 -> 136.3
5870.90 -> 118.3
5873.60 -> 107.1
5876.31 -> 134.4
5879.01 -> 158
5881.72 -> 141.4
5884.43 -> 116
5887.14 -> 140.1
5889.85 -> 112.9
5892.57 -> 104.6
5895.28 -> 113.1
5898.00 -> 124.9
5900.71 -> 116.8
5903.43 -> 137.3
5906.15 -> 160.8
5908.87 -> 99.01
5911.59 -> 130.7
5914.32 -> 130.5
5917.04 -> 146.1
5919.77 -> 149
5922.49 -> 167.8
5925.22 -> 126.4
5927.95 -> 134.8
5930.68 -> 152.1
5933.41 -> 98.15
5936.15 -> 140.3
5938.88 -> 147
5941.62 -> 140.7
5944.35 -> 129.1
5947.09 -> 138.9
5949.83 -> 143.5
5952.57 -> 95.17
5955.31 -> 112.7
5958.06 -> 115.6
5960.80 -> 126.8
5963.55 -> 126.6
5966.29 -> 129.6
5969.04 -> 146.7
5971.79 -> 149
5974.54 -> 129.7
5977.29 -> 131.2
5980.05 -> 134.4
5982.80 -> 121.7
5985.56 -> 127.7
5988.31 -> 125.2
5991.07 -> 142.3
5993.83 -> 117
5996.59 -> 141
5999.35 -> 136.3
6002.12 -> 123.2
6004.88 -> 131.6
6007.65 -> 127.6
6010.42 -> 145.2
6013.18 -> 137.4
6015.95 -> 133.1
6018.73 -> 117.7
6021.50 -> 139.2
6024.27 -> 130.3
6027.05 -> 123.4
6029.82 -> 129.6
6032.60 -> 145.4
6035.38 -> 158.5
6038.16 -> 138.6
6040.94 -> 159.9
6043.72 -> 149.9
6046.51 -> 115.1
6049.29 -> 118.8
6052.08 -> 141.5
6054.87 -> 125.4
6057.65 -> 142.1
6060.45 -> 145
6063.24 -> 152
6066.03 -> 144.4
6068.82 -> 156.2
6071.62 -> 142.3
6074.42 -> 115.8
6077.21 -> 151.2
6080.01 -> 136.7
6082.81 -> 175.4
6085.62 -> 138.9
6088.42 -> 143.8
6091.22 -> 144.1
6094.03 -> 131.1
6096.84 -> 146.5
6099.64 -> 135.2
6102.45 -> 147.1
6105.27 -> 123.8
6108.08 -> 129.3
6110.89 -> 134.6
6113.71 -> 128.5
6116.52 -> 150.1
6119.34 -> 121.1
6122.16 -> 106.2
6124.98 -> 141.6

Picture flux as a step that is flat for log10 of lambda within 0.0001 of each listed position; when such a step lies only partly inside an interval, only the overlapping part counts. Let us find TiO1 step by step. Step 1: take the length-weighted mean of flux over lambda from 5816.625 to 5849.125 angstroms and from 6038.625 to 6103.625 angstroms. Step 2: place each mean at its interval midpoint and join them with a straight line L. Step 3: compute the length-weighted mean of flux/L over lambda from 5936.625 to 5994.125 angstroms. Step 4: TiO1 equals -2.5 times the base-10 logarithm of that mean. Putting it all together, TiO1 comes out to 0.09 mag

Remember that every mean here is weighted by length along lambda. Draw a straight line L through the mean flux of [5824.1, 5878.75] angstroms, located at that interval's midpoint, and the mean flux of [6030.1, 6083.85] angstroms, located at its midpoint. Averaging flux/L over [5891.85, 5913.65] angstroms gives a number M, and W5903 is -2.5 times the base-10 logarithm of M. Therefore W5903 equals 0.12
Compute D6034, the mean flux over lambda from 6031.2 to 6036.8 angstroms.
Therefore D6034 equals 152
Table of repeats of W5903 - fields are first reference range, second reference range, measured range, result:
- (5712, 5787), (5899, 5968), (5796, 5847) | -0.06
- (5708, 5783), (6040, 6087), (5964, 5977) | 0.02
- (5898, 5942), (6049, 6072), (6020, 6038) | 0.02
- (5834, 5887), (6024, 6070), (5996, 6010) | 0.05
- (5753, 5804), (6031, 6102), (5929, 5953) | 0.05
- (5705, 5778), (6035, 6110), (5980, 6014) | 0.07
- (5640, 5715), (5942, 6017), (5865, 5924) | 0.01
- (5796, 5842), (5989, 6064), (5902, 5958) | 0.04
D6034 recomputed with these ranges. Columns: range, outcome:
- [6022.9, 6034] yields 132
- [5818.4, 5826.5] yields 139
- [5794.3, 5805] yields 139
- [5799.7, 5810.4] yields 145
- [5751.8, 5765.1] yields 138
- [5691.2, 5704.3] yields 138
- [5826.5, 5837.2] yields 146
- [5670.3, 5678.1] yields 156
